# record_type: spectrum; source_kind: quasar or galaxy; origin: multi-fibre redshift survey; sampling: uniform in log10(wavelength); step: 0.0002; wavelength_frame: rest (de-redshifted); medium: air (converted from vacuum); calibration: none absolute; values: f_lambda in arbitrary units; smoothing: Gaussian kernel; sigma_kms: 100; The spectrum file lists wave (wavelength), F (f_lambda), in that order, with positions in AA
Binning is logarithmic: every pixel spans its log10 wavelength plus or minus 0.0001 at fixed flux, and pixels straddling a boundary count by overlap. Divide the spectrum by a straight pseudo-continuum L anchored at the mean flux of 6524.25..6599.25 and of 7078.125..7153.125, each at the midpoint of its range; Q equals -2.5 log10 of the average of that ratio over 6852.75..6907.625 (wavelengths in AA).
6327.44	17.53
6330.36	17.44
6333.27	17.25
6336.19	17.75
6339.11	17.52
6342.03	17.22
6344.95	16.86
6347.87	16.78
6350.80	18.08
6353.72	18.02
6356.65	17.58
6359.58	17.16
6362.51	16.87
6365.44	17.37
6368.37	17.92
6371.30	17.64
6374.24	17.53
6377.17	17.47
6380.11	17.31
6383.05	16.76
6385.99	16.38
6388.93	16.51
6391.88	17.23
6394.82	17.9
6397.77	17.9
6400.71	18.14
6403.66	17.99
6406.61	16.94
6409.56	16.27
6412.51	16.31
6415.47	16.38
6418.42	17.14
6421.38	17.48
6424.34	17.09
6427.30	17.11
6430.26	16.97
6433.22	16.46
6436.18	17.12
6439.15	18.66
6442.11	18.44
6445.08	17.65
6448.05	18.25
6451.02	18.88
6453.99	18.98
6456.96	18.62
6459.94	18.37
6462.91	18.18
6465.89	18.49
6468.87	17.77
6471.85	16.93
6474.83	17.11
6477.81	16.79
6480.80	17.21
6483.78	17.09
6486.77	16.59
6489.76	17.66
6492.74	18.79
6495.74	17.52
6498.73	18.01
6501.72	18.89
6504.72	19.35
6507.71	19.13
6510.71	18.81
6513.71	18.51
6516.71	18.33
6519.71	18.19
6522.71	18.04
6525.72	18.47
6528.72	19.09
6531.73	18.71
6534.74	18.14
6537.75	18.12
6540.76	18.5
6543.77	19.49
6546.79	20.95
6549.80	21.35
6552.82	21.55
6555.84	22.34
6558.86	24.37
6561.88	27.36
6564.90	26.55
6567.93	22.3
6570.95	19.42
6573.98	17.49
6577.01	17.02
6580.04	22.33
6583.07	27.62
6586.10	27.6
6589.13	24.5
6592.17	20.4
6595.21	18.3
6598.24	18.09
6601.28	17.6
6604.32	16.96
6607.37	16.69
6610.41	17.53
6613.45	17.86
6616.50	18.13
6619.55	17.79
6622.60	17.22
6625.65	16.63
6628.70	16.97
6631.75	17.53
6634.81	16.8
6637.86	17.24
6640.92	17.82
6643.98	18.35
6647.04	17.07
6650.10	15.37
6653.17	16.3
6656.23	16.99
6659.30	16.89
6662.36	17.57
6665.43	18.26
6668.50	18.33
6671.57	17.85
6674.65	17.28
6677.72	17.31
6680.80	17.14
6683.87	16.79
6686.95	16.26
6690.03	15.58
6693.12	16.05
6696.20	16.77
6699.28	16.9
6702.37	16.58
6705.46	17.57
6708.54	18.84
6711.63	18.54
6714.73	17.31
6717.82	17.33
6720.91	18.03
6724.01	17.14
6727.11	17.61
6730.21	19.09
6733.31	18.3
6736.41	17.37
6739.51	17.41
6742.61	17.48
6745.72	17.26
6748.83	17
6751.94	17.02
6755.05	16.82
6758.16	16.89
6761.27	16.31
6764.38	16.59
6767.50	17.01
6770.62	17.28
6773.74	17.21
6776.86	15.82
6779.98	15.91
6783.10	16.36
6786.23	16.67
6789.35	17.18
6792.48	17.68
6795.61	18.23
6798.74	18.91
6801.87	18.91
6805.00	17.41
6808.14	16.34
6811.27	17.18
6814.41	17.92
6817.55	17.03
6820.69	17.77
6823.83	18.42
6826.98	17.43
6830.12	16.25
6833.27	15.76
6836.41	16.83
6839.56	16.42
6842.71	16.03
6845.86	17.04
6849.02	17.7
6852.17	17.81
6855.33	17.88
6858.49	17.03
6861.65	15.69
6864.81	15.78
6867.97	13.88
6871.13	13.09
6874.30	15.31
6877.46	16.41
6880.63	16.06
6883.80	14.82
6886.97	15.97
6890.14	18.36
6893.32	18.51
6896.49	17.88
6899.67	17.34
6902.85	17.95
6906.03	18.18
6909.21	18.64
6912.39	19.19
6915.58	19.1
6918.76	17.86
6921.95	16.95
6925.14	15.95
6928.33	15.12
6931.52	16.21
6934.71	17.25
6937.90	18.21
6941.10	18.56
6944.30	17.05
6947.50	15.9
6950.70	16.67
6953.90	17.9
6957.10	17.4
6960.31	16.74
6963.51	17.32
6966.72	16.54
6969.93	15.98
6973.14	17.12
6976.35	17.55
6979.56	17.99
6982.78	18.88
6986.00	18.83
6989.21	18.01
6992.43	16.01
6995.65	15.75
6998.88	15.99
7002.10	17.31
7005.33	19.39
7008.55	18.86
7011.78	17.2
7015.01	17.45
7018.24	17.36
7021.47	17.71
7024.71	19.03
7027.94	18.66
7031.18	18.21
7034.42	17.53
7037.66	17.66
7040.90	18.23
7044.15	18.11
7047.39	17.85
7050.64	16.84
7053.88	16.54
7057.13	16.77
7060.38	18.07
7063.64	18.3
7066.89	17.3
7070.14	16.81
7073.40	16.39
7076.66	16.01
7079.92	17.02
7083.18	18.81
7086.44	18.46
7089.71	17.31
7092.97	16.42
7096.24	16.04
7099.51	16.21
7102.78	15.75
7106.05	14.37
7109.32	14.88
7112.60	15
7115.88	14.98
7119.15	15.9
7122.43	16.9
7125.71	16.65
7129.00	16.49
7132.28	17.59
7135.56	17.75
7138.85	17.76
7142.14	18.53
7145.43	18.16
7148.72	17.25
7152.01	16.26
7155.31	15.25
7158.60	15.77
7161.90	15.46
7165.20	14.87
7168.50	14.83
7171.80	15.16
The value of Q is 0.13 mag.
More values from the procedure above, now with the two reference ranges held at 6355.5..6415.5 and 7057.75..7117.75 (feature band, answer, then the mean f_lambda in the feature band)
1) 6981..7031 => -0.07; 17.8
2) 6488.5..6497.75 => -0.05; 18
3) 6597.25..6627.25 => -0.03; 17.4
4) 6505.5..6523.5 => -0.09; 18.6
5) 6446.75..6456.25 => -0.09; 18.7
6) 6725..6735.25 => -0.08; 18.2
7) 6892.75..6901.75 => -0.07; 17.8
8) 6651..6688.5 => -0.02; 17.2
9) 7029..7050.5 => -0.08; 17.9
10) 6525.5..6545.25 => -0.10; 18.7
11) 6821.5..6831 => -0.04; 17.5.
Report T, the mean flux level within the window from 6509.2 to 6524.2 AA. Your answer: 18.4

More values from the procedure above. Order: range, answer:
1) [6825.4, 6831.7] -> 16.8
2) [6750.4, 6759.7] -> 16.9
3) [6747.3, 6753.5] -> 17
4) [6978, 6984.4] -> 18.4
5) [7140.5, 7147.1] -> 18.3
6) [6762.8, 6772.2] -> 17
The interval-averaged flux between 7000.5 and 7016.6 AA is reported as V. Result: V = 18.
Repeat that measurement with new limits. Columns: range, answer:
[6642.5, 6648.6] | 17.7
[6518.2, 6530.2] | 18.5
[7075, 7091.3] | 17.5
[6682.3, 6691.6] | 16.2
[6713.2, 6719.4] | 17.3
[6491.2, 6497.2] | 18.2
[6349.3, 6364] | 17.5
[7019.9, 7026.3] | 18.4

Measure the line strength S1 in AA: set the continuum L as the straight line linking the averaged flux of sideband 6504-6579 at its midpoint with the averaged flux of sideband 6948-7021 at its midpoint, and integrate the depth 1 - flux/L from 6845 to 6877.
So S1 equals 3.6 AA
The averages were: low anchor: 20.1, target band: 16.1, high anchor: 17.4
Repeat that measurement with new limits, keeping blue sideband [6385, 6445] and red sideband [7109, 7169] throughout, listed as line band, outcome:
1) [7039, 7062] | -1.4 AA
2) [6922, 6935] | 0.4 AA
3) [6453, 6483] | -1.1 AA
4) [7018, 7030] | -1.3 AA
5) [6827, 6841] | 0.3 AA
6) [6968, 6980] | -0.3 AA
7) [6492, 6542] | -4.0 AA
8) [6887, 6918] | -2.9 AA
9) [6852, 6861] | -0.3 AA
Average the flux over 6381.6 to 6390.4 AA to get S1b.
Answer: 16.6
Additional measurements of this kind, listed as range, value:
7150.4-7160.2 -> 15.8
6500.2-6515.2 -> 18.9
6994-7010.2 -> 17.5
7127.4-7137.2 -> 17.3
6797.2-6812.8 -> 17.8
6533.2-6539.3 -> 18.1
